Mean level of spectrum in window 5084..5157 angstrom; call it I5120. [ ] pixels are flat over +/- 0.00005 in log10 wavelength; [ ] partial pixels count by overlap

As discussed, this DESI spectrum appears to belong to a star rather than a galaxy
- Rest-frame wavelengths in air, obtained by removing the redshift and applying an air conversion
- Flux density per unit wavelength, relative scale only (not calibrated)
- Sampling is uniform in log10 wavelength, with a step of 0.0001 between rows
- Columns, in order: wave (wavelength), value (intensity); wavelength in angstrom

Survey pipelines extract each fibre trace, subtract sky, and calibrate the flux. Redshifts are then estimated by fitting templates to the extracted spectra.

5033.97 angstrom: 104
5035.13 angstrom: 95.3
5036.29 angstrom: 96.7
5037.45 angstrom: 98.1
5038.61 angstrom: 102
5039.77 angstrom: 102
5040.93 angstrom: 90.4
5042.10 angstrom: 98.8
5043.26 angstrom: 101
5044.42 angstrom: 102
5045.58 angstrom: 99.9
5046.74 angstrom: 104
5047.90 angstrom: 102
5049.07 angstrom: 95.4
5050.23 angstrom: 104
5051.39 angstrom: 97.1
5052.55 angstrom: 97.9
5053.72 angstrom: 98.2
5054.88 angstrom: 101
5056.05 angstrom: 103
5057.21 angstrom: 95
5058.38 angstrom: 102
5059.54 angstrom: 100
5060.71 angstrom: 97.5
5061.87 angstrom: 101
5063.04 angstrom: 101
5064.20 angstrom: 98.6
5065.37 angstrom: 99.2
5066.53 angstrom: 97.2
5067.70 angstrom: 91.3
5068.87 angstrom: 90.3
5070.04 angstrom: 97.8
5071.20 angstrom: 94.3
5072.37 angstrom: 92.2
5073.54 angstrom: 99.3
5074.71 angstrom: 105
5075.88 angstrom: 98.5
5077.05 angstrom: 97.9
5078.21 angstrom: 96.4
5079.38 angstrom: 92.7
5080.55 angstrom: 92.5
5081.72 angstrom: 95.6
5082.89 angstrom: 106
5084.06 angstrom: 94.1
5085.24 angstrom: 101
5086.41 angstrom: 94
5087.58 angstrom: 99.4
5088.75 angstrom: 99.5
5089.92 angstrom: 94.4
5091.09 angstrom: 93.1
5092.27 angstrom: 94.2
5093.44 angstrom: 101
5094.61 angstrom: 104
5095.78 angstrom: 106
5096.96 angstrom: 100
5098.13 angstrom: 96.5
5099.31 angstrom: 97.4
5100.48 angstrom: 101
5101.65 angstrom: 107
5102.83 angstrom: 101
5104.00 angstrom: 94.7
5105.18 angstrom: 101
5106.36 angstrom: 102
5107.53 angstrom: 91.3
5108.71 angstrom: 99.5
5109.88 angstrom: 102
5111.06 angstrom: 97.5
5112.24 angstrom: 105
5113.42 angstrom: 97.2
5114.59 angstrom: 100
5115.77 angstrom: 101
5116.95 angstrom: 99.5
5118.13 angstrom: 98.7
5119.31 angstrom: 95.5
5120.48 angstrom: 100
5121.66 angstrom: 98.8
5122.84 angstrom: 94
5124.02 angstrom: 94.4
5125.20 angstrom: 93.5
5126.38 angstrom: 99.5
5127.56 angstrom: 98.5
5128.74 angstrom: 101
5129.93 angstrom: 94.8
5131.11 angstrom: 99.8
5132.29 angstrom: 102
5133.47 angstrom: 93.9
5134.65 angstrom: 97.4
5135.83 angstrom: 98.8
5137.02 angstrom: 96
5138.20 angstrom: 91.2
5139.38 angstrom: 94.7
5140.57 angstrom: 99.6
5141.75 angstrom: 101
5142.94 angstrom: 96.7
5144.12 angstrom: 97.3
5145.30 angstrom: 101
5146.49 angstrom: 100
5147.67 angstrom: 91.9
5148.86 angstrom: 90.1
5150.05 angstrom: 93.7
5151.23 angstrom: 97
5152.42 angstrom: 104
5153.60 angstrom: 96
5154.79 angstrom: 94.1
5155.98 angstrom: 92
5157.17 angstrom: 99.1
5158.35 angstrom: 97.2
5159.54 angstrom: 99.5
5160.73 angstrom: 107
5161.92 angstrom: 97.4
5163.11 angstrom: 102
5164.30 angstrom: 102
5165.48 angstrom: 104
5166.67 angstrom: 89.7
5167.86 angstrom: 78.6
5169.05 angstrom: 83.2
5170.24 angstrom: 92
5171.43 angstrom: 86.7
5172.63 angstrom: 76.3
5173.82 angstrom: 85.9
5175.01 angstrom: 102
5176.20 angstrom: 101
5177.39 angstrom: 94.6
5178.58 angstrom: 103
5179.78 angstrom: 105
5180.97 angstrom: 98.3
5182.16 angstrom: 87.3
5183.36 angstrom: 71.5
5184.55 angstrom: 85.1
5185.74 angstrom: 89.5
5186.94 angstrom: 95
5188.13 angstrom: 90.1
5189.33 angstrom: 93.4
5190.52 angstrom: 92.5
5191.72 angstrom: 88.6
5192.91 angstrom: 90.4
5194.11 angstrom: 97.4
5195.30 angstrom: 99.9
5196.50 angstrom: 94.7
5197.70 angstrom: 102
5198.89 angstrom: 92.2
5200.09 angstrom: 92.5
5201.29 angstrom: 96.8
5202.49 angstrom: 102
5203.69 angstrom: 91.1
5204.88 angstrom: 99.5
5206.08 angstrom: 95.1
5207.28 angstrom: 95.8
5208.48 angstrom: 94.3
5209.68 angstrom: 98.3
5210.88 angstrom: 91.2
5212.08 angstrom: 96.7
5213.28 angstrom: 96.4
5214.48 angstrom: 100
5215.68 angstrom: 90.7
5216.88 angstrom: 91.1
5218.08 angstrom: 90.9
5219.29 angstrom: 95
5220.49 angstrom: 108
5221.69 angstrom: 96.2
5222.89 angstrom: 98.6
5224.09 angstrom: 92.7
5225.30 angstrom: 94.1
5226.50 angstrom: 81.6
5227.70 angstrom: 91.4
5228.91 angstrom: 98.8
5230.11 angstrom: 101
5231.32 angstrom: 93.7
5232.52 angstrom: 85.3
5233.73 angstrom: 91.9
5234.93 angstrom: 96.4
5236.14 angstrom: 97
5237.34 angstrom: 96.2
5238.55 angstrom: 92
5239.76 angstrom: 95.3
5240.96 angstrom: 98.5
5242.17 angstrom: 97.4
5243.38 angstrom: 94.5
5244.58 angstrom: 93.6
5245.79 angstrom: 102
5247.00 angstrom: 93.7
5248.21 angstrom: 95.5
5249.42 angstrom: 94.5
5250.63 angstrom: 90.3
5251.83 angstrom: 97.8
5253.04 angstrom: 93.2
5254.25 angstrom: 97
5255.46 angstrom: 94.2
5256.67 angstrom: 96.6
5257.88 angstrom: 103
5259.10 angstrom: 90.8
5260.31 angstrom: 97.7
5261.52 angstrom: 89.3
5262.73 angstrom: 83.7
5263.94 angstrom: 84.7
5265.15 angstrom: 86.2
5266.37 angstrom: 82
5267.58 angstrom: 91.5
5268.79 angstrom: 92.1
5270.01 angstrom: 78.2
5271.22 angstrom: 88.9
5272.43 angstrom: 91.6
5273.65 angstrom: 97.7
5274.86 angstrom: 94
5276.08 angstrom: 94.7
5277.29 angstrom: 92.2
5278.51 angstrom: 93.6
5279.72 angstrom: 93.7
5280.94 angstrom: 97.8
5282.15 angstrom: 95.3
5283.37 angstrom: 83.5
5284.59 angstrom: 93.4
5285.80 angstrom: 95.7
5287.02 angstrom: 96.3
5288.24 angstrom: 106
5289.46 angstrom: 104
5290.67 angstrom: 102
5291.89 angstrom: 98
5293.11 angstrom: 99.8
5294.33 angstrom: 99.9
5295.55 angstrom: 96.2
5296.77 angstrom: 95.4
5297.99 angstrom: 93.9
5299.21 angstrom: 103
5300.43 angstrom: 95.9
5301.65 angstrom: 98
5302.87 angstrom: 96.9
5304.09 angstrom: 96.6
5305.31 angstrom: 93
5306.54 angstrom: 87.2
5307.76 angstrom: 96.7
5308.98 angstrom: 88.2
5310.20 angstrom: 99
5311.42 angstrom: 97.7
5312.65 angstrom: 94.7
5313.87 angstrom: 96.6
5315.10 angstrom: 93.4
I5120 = 97.9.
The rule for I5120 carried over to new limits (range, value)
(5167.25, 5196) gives 91.1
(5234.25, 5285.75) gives 93.2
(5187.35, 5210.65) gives 95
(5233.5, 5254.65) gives 95.5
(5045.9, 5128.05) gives 98.5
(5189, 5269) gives 94.3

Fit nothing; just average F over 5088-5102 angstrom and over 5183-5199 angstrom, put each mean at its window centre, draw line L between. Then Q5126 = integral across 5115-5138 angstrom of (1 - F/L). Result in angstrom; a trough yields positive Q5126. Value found -0.2 angstrom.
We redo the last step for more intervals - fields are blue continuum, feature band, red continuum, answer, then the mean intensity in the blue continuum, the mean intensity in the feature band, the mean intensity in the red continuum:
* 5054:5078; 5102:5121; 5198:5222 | -0.4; 98.1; 99.2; 95.8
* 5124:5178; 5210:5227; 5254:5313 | 0.1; 95.8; 94.7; 94.2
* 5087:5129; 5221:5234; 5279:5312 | 0.5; 98.9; 93.3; 96.4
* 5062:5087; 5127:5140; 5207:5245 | -0.1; 97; 97.1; 94.8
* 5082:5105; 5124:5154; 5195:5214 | 0.2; 99.1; 97.1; 96.1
